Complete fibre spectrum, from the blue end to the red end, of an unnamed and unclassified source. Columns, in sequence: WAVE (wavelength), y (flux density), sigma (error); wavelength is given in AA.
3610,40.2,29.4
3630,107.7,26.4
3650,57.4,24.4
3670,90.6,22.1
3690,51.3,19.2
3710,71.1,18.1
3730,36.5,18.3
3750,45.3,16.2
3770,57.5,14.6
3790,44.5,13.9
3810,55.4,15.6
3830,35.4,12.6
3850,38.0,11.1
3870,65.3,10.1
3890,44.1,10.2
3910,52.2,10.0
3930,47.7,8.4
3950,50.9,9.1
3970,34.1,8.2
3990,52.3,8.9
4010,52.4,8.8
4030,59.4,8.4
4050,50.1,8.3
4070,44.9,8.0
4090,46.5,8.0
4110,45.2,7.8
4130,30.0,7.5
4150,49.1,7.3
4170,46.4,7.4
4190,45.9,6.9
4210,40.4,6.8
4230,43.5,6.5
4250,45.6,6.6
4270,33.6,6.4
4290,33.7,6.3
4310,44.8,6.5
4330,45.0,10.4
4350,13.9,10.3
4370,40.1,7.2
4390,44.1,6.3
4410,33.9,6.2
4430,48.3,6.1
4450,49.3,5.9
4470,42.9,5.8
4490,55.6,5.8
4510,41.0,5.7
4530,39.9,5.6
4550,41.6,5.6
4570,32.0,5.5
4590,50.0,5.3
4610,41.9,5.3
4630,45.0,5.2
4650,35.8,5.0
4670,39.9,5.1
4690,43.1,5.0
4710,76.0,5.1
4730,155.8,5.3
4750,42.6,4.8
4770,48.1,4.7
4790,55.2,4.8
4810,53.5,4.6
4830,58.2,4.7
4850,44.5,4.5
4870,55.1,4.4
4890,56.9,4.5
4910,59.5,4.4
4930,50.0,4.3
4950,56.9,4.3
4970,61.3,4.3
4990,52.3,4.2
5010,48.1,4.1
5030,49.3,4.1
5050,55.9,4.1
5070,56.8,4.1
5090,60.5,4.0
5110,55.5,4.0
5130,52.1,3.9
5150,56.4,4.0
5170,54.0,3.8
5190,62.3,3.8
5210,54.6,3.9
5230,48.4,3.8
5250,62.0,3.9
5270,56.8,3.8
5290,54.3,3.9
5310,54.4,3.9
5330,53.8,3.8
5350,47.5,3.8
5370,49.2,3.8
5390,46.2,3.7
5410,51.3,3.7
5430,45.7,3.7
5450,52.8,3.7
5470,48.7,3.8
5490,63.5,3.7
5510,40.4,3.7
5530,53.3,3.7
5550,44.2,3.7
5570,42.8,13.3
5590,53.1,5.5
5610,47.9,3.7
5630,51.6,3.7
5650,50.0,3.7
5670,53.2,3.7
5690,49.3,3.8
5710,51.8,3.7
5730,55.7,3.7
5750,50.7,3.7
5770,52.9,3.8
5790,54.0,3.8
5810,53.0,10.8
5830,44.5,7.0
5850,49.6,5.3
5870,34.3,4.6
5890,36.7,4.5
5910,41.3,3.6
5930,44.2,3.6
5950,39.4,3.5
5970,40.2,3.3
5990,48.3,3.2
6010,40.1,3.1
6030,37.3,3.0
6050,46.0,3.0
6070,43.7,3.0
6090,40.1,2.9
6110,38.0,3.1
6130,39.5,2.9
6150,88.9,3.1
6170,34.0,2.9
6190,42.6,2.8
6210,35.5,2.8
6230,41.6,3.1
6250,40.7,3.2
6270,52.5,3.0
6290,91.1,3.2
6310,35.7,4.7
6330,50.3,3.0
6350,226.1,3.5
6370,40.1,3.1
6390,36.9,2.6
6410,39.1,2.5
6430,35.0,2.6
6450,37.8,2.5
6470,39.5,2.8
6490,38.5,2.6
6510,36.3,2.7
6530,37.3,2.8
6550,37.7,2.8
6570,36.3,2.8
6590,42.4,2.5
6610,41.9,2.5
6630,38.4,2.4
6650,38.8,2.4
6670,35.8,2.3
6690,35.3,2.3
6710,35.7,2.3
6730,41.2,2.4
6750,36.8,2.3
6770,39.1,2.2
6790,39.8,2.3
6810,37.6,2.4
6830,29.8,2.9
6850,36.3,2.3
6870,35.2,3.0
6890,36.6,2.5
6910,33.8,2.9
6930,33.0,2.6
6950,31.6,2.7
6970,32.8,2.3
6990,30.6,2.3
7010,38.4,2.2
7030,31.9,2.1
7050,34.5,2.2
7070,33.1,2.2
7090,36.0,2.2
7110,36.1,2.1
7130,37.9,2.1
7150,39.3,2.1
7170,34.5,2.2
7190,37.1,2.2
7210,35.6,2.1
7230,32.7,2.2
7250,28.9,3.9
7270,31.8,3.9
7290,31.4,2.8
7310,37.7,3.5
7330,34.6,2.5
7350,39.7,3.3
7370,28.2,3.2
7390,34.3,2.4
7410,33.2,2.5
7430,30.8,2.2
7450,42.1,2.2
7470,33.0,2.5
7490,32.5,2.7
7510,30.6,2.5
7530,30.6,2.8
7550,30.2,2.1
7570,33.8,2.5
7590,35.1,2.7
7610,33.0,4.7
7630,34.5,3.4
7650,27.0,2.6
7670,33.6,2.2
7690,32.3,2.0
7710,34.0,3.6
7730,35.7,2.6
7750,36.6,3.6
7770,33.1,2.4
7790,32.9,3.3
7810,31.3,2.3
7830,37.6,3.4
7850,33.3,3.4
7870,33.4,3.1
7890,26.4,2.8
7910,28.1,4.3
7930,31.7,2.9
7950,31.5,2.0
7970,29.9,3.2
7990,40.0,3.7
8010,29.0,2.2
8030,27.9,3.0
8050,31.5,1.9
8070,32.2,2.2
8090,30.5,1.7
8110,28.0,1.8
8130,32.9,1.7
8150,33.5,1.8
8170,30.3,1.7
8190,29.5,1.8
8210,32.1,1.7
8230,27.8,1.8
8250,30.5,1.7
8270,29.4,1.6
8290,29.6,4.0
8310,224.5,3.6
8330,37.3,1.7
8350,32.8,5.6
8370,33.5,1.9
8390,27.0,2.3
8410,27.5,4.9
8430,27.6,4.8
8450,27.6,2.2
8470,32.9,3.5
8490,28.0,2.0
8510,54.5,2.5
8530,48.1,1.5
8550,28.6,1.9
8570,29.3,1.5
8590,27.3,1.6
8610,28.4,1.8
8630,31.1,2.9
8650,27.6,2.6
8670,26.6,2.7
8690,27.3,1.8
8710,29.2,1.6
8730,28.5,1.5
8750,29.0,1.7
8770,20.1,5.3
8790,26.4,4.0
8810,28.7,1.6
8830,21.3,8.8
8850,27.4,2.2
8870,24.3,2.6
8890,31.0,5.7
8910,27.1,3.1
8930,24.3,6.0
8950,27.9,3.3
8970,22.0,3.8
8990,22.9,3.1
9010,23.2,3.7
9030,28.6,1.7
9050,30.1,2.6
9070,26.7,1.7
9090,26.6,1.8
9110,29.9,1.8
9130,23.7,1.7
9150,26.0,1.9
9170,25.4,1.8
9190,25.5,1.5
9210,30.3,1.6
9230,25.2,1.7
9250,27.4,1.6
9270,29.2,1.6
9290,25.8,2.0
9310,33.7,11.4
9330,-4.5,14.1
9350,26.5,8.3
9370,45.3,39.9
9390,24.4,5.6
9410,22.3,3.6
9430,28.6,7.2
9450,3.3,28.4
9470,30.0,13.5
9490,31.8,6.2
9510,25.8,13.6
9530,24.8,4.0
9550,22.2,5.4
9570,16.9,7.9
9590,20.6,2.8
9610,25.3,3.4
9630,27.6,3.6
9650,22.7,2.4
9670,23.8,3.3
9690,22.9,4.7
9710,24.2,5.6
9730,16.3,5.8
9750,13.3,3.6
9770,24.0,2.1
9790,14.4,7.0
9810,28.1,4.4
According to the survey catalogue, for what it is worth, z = 0.27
